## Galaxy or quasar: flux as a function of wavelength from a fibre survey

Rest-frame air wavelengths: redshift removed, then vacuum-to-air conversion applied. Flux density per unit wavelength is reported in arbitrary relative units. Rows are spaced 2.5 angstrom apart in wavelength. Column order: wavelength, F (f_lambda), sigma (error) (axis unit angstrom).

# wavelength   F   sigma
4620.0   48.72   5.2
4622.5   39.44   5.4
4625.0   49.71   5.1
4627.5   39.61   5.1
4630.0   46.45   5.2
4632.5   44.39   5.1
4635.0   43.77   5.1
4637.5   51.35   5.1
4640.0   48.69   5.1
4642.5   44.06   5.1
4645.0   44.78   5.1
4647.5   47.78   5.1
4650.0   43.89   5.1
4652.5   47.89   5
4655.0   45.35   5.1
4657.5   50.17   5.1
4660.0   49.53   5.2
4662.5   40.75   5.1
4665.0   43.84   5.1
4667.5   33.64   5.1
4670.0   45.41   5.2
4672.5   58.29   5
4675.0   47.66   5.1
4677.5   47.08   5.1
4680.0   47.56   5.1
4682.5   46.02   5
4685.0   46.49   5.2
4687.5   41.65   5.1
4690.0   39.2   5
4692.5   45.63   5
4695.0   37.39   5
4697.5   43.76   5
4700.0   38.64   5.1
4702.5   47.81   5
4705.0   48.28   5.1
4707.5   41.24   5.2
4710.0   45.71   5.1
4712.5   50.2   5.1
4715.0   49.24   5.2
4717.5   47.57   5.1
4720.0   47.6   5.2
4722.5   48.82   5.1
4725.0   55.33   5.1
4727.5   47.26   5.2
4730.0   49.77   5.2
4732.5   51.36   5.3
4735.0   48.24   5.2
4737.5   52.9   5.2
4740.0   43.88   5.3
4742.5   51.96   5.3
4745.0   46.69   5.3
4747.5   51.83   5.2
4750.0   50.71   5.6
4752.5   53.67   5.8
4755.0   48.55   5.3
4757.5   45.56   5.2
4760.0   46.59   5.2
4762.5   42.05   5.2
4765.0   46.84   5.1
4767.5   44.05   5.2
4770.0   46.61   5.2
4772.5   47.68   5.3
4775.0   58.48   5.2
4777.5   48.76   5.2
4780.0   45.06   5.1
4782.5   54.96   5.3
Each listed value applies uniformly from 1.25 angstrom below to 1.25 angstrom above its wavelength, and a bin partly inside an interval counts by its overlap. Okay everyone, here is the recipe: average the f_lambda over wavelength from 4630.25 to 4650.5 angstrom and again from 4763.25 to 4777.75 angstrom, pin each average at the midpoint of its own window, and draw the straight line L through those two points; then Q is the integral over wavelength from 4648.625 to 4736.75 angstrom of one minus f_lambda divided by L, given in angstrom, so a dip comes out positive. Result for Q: 1.6 angstrom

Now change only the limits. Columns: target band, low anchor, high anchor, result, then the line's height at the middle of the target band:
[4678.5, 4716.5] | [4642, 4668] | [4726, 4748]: 2.11 angstrom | 47.2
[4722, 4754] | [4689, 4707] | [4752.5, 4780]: -3.14 angstrom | 45.7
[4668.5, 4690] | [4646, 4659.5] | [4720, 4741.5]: 0.48 angstrom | 48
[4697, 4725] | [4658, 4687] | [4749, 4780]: 0.11 angstrom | 46.9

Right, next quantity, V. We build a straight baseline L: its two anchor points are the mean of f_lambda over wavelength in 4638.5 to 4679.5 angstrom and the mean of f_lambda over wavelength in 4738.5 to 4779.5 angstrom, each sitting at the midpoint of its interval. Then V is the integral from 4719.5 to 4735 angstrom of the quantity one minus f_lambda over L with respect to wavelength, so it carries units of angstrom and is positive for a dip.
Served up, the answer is -0.76 angstrom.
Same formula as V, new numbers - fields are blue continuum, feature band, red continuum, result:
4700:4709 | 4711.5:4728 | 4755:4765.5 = -1.66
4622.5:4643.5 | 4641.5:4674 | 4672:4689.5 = 0.36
